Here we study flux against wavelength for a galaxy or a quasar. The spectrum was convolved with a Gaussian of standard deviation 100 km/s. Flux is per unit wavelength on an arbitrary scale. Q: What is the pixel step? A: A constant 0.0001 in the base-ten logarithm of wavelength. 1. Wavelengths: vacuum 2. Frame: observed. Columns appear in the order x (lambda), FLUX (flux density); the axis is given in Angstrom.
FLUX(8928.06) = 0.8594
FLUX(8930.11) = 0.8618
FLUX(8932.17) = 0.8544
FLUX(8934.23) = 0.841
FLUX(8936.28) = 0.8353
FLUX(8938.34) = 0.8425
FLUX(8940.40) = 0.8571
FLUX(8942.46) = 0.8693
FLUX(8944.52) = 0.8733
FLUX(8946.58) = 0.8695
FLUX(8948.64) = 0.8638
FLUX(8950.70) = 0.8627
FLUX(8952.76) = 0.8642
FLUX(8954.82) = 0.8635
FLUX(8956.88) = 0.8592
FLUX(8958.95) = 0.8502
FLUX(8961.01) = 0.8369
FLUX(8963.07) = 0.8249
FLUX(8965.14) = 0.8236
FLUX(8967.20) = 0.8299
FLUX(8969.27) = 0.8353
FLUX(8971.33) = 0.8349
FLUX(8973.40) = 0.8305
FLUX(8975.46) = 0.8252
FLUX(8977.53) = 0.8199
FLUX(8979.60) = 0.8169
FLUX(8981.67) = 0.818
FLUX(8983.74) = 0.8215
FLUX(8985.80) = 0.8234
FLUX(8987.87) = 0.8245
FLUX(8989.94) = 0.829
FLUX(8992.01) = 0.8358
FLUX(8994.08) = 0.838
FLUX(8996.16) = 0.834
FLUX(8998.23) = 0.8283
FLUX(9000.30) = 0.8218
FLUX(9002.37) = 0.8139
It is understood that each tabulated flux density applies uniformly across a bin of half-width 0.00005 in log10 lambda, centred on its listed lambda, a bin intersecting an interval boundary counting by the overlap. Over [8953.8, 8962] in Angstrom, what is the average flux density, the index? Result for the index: 0.852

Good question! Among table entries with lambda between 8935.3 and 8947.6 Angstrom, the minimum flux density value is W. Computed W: 0.8353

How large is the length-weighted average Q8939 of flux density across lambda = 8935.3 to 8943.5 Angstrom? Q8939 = 0.851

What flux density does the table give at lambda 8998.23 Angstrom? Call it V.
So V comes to 0.8283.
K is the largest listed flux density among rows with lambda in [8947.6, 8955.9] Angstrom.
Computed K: 0.8642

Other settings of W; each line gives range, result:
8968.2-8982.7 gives 0.8169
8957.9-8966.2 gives 0.8236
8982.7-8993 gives 0.8215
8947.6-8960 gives 0.8502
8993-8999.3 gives 0.8283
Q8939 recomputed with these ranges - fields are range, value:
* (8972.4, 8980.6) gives 0.823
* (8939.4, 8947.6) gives 0.867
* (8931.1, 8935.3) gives 0.848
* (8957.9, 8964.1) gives 0.837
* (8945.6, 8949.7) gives 0.867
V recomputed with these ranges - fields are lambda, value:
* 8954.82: 0.8635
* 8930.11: 0.8618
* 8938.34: 0.8425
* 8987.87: 0.8245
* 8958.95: 0.8502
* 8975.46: 0.8252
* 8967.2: 0.8299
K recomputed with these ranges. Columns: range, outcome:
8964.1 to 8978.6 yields 0.8353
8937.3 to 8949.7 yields 0.8733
